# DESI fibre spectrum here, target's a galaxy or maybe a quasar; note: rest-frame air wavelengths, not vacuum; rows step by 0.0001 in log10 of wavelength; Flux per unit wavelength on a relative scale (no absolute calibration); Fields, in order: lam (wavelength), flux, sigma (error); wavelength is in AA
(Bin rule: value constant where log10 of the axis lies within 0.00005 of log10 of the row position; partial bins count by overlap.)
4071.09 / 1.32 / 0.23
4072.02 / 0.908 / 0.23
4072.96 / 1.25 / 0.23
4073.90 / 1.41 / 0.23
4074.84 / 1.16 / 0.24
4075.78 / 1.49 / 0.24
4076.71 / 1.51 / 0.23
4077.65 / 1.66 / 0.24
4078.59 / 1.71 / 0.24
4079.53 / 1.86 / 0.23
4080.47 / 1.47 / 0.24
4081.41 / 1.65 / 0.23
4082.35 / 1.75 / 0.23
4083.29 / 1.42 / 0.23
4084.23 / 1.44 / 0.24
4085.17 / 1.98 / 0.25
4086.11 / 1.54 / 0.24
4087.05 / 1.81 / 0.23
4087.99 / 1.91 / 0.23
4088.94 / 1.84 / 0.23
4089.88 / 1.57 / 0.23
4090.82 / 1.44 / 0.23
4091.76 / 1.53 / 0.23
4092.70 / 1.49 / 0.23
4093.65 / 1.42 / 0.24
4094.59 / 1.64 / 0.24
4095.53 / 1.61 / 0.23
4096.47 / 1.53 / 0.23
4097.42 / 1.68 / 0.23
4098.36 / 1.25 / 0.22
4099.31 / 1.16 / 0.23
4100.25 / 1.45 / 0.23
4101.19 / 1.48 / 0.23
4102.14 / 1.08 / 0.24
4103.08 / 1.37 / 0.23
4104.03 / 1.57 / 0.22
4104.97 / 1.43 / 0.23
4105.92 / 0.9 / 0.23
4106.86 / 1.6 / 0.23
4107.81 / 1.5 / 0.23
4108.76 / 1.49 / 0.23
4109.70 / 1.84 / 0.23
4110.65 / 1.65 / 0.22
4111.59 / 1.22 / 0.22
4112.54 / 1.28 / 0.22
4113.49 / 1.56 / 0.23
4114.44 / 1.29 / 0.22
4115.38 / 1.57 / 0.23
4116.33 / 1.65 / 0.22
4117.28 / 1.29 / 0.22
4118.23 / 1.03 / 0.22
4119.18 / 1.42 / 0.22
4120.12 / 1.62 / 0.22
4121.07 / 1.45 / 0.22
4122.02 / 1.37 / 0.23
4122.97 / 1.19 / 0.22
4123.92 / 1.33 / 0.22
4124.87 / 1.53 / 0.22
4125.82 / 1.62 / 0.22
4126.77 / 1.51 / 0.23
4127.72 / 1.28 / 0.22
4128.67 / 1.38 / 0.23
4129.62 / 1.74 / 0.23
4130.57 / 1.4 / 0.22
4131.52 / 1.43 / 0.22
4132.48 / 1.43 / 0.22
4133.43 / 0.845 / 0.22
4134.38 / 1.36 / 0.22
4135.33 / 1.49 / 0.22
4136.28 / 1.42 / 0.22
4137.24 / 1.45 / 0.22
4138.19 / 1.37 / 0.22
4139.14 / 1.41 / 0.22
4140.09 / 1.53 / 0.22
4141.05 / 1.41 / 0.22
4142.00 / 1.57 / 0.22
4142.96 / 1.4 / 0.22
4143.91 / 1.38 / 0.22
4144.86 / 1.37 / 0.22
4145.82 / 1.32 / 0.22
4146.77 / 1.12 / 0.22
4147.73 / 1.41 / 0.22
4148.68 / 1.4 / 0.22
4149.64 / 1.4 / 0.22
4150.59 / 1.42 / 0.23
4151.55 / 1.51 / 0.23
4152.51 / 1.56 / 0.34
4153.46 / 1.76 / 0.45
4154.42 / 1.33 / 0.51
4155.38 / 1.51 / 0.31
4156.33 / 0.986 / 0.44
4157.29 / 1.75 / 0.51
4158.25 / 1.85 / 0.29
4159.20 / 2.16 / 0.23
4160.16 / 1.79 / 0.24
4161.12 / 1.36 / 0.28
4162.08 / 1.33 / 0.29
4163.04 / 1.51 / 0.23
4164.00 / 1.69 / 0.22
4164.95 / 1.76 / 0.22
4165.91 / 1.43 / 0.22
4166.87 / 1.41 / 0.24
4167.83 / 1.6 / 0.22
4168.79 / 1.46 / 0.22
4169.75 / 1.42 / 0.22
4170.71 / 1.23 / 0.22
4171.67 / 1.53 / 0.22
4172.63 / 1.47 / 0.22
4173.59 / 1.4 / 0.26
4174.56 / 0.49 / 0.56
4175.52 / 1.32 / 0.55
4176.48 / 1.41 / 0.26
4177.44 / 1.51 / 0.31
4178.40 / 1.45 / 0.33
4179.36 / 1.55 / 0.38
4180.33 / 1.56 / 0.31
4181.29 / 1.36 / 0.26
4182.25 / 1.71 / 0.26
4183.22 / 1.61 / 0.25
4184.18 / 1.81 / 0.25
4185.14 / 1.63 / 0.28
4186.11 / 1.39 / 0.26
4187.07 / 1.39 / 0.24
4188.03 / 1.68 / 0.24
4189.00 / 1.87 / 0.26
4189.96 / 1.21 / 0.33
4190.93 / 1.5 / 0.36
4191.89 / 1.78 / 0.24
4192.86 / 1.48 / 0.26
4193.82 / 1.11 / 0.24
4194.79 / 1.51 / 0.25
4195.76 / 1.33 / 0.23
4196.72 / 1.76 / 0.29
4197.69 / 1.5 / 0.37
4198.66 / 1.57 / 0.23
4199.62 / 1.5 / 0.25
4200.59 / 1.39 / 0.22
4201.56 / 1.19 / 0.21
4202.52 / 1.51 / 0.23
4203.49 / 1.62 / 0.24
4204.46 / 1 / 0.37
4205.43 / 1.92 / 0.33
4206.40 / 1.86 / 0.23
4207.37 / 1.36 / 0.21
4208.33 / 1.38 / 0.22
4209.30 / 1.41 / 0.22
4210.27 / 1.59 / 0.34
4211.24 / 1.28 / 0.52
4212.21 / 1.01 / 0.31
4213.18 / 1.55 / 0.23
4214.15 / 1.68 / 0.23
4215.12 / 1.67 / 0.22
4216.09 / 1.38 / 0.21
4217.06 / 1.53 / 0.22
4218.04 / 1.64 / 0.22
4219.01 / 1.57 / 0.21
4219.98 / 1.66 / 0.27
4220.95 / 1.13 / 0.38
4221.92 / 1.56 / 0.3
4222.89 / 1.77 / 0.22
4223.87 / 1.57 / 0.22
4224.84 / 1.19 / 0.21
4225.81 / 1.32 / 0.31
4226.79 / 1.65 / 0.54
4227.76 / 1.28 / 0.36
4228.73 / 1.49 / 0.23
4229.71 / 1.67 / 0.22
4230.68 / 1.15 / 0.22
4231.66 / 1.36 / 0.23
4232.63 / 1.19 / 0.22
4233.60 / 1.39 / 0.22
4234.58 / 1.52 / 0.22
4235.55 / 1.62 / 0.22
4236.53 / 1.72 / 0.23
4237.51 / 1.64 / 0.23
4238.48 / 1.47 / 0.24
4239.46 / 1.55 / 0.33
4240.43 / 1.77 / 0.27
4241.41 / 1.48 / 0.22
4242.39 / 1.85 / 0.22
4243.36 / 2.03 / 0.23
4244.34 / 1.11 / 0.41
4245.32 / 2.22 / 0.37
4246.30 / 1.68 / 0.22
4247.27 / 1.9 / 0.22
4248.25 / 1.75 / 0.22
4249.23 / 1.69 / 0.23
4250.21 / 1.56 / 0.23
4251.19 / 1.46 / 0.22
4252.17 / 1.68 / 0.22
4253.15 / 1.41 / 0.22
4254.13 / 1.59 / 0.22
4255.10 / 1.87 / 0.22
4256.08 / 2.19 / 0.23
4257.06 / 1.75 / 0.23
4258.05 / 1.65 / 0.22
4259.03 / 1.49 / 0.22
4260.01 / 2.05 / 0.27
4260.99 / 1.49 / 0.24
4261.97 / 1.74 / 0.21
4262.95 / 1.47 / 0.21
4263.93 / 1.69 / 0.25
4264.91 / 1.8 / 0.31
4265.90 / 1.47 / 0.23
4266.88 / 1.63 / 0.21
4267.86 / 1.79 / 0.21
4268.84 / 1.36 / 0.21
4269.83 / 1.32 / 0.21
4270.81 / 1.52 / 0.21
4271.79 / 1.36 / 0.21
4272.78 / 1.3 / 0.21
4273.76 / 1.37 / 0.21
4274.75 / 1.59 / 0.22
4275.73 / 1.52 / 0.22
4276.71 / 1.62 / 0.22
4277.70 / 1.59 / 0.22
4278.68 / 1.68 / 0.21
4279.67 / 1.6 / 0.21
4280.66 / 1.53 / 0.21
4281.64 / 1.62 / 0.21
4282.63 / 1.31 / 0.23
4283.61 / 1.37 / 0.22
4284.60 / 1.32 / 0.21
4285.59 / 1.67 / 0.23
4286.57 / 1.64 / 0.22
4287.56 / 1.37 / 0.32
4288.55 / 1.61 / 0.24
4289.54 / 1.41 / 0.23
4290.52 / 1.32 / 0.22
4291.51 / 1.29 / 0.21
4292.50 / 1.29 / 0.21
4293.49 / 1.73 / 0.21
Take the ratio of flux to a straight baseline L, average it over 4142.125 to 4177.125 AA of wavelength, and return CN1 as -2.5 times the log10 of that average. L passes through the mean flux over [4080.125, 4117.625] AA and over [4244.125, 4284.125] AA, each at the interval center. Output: 0.067 mag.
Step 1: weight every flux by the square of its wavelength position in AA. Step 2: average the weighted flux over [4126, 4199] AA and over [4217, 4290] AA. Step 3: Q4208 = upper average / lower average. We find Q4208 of 1.11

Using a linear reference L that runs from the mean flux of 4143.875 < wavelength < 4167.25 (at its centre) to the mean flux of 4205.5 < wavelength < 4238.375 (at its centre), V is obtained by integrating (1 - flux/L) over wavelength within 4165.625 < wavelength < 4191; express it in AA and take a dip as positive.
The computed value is 0.64 AA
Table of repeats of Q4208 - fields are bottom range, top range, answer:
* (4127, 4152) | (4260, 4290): 1.17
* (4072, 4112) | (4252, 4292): 1.13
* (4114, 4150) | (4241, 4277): 1.24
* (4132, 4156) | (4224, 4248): 1.16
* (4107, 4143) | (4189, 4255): 1.12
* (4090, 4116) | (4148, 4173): 1.08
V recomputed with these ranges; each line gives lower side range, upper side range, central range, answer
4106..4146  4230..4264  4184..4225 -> 1.6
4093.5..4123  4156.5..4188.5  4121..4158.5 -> 1.2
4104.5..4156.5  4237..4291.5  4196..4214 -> 0.6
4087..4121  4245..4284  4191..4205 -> 1.0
